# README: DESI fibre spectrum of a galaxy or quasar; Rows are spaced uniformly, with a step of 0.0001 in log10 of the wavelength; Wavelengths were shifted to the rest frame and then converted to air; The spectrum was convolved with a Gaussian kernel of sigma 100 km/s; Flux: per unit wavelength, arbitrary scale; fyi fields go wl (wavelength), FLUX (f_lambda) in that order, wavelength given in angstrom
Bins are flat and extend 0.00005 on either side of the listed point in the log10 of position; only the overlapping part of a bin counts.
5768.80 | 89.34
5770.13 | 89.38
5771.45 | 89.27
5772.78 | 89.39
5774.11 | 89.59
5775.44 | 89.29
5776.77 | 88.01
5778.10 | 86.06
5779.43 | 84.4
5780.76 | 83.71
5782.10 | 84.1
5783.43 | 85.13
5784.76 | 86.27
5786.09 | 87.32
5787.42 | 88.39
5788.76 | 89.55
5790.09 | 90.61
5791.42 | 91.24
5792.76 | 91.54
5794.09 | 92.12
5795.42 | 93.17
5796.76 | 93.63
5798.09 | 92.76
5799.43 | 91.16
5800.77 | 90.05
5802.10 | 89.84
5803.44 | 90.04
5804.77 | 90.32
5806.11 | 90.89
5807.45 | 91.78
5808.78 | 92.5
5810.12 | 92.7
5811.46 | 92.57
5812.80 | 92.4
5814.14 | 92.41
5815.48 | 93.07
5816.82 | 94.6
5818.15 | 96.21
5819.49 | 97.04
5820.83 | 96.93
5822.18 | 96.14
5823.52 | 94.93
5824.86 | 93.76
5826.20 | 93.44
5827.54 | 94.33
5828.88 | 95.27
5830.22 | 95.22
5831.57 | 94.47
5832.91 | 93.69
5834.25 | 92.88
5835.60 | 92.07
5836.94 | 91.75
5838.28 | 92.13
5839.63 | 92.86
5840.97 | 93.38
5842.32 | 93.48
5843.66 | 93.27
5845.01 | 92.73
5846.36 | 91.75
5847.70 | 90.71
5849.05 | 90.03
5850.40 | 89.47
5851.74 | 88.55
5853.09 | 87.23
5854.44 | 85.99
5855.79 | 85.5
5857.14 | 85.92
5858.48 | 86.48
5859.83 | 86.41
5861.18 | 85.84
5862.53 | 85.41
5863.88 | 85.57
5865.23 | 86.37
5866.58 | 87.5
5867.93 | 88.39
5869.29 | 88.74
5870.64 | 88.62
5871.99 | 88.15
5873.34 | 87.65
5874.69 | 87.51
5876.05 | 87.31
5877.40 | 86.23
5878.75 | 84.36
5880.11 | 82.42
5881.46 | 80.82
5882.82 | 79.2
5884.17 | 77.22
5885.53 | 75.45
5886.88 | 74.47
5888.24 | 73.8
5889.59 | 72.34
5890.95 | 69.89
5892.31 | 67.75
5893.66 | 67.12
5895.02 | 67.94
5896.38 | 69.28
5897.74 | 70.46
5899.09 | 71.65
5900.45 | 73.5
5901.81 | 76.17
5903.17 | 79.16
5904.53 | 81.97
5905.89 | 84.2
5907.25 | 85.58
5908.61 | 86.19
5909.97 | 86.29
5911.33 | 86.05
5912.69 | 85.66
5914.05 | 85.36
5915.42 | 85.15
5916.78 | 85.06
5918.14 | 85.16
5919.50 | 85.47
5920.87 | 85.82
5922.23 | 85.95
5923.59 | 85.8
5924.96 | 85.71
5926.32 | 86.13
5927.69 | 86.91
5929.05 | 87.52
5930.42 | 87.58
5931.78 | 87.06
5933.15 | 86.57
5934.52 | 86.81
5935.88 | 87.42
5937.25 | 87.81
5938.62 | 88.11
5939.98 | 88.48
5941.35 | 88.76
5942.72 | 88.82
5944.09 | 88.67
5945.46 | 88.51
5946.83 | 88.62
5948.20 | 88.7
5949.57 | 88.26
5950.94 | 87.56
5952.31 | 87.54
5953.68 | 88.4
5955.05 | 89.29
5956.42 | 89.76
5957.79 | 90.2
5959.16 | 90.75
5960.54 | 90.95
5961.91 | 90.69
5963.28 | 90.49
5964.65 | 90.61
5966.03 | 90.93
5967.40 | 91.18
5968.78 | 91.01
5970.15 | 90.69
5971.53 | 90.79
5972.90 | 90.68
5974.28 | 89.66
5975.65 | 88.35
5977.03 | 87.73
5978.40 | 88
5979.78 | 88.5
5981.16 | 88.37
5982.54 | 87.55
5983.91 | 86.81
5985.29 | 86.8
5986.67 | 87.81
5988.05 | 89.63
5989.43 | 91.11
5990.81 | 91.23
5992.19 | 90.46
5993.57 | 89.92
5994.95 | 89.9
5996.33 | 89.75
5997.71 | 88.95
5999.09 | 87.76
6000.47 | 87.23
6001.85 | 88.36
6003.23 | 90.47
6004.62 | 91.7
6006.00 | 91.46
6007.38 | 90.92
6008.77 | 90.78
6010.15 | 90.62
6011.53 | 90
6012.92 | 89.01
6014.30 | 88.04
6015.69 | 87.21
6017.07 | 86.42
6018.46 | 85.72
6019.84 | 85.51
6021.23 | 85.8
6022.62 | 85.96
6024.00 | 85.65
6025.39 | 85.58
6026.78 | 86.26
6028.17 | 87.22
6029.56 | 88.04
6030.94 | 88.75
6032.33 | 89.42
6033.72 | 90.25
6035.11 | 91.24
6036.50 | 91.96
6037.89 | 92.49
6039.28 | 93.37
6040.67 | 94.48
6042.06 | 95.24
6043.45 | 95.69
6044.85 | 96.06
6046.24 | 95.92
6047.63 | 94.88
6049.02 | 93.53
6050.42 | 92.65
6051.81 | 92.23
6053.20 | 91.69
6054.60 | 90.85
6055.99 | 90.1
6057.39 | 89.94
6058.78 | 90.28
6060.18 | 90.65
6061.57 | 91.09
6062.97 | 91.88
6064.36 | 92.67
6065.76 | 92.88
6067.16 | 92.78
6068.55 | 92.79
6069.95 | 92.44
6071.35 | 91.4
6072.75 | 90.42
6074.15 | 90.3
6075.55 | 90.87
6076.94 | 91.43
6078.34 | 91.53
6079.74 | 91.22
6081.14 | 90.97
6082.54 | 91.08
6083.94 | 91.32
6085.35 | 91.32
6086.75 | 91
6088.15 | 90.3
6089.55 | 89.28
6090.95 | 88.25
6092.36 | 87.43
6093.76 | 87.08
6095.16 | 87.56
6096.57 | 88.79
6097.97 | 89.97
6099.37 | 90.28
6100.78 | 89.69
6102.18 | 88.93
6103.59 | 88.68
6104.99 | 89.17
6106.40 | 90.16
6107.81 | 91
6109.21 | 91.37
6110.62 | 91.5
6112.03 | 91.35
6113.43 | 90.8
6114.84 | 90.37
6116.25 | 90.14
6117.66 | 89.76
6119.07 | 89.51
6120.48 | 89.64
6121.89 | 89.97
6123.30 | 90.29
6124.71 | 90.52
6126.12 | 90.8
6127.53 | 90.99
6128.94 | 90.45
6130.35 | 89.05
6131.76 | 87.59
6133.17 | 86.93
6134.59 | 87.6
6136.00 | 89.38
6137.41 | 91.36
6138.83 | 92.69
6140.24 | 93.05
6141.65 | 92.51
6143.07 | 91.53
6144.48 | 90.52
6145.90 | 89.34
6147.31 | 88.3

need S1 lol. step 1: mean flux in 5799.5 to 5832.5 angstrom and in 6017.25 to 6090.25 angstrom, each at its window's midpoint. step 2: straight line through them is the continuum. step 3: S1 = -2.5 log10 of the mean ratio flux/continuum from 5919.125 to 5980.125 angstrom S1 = 0.04 mag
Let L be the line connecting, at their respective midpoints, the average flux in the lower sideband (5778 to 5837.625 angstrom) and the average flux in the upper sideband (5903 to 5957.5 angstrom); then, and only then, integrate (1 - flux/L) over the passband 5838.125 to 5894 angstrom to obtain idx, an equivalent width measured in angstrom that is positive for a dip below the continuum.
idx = 2.82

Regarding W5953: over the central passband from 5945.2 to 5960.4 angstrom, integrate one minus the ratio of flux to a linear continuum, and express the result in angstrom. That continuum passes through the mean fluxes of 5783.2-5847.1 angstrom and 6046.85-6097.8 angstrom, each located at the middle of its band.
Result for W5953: 0.4 angstrom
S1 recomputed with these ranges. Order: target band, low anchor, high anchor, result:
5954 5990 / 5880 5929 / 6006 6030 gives -0.06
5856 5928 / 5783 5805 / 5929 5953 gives 0.09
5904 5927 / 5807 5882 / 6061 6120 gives 0.06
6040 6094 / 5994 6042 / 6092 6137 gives -0.03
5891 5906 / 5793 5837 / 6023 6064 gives 0.26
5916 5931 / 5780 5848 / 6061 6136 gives 0.06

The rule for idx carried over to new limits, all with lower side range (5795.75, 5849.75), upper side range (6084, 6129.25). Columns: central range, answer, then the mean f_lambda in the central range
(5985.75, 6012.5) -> 0.3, 89.9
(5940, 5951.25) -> 0.4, 88.5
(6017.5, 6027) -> 0.5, 85.7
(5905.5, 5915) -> 0.7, 85.6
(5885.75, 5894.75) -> 2.1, 71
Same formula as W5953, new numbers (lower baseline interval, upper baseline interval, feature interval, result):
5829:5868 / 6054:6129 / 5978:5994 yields 0.2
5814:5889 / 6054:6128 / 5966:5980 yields 0.0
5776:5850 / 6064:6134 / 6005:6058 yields 0.2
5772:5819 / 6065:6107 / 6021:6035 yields 0.4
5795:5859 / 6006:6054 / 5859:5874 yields 0.8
